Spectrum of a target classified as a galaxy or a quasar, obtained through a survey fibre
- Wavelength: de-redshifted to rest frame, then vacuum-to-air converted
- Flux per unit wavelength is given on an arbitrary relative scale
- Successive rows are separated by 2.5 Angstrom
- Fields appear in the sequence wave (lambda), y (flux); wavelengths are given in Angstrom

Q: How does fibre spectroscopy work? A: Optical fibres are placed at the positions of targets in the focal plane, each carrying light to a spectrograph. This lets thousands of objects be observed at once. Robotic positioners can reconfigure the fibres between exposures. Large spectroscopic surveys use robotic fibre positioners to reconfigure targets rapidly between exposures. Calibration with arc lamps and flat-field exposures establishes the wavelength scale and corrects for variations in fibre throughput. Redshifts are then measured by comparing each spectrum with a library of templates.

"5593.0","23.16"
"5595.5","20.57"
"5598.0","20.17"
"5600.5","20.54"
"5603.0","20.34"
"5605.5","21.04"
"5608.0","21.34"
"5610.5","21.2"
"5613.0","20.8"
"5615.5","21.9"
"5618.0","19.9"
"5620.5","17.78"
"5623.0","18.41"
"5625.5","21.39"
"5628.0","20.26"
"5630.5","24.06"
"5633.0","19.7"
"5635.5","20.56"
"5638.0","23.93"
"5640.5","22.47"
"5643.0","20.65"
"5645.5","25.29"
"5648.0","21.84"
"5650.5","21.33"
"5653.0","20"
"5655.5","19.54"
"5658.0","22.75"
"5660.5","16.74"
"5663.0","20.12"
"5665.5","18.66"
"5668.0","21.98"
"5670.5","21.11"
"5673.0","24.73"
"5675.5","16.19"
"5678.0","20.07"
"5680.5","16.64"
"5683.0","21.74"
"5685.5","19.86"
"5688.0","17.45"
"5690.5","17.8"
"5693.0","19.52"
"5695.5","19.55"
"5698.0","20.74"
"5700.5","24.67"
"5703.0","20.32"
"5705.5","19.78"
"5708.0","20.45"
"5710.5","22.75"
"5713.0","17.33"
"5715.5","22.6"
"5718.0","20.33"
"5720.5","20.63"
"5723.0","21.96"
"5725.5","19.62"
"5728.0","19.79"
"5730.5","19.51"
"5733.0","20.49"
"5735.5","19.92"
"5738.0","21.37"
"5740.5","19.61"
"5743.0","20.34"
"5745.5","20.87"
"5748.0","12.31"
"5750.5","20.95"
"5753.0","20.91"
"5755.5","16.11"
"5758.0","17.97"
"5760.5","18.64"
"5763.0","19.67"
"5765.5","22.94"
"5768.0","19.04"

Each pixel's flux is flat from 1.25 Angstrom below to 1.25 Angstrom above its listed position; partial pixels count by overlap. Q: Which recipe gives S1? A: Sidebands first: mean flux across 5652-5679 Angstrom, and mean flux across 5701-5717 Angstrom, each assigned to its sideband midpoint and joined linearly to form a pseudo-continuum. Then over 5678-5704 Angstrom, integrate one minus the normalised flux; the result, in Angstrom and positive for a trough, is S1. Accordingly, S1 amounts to 0.8 Angstrom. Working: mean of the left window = 20.2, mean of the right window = 20.7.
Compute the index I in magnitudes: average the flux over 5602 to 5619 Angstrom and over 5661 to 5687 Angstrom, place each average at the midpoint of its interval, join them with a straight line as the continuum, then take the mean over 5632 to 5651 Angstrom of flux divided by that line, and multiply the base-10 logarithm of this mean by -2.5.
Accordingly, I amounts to -0.08 mag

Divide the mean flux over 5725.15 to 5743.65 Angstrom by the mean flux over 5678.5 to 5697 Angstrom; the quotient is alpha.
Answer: 1.1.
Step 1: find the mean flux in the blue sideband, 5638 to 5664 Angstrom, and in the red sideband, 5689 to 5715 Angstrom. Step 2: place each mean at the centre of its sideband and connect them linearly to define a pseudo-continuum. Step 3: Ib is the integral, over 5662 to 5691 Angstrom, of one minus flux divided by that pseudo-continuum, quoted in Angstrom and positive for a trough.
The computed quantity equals 1.4 Angstrom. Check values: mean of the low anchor 21.2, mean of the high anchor 20.3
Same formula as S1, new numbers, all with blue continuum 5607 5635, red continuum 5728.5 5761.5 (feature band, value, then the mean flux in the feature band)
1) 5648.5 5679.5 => -0.26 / 20.3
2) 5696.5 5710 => -1.09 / 21.2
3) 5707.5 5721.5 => -0.84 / 20.7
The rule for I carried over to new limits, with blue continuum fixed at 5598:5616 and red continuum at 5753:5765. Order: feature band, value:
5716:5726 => -0.087 mag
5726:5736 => -0.045 mag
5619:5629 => 0.066 mag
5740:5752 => 0.004 mag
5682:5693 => 0.031 mag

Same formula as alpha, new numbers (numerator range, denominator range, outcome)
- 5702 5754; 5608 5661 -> 0.95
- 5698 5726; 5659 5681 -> 1.06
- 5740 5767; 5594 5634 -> 0.93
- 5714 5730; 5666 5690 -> 1.04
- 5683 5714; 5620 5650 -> 0.94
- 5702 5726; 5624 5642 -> 0.95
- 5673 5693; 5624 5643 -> 0.88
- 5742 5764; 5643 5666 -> 0.90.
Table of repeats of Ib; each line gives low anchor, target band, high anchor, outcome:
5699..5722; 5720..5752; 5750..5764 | 0.13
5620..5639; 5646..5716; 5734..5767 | -0.16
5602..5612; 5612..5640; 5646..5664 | -0.03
